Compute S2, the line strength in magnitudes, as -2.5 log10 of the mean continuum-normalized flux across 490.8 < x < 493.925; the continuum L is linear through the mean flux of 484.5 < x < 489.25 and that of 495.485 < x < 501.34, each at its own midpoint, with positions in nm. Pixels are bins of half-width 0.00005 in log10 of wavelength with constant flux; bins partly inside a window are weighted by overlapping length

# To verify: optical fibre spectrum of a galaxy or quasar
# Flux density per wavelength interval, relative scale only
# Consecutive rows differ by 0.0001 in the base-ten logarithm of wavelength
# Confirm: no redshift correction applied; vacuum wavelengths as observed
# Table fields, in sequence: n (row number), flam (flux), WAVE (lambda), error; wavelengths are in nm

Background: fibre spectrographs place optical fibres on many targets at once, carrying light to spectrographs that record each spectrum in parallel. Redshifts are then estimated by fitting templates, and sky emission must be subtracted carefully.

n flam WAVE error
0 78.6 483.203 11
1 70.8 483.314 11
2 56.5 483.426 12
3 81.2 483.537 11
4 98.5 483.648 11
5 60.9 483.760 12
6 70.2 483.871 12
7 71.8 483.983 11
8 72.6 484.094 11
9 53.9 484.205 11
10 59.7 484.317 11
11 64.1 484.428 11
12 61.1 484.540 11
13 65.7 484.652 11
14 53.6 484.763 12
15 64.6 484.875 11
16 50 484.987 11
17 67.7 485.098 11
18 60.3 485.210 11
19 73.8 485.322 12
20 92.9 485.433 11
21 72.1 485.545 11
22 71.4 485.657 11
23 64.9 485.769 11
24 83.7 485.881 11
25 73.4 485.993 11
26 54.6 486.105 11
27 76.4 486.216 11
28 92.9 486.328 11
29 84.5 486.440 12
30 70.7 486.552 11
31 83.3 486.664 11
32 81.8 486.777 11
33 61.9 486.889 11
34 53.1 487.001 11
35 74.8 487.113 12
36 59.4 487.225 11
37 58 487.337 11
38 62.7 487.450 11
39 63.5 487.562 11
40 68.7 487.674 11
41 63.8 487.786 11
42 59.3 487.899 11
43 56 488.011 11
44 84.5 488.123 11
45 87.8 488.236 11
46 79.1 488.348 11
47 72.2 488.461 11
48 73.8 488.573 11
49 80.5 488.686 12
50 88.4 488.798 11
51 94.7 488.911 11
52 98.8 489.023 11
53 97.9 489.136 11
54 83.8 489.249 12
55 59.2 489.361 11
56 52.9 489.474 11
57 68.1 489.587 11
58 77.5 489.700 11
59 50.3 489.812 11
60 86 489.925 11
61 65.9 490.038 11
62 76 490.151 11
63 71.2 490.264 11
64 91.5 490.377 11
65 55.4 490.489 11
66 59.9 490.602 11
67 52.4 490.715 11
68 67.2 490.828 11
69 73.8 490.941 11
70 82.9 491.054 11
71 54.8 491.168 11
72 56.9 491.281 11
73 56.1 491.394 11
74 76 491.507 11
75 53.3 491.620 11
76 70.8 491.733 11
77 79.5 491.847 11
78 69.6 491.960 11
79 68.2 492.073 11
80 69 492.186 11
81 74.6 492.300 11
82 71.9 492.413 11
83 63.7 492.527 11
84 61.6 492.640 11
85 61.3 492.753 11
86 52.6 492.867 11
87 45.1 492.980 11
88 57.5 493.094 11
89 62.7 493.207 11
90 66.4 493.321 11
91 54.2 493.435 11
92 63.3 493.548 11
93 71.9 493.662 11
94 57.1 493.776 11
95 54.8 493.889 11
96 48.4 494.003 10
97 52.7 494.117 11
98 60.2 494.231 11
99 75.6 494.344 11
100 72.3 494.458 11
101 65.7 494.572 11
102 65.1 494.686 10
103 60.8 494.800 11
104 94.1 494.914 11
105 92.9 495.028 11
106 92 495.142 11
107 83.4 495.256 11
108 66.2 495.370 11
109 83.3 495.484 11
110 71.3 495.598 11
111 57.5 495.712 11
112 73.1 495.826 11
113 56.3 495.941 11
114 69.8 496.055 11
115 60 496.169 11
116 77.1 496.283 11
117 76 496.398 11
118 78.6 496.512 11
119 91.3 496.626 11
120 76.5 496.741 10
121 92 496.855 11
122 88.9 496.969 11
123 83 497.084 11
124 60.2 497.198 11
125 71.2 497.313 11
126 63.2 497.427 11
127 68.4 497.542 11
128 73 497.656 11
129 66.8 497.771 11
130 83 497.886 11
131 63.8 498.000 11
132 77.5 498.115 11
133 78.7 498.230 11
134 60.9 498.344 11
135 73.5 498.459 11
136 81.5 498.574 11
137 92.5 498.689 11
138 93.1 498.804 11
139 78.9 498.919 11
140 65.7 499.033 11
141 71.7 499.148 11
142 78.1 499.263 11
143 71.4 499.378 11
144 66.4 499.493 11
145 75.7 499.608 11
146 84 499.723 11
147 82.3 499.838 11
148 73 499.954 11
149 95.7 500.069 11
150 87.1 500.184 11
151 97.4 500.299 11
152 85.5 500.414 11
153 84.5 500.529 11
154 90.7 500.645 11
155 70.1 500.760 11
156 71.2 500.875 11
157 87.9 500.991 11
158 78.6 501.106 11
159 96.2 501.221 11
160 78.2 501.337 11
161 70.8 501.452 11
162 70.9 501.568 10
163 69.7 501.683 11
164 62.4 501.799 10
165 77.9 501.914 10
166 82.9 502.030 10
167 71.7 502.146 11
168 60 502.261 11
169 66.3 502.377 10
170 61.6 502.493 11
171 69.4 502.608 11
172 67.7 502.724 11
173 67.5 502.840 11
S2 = 0.16 mag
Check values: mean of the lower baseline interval 72.5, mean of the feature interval 64.2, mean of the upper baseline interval 77.1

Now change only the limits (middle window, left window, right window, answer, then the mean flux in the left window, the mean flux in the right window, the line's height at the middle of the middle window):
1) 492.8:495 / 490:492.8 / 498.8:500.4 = 0.142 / 67.4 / 79.8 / 71.2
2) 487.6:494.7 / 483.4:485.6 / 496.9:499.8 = 0.047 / 67.7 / 75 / 71.2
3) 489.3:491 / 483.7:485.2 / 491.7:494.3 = -0.079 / 62.8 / 62.5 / 62.6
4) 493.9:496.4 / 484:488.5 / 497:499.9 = 0.044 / 68.9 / 74.7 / 73.1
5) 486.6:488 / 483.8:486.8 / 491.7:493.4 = 0.048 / 69.9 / 64.7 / 68.5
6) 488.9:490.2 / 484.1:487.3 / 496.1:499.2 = -0.063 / 68.8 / 75.8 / 71.1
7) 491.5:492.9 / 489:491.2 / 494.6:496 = 0.084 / 71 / 74.5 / 72.4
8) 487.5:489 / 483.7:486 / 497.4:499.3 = -0.095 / 67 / 74.9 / 69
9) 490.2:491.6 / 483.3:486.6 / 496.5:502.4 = 0.104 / 69.8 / 77.4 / 72.9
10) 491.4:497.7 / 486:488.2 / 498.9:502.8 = 0.062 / 69.2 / 76.5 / 73.1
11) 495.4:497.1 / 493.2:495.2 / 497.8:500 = -0.059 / 67.3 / 76.3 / 71.2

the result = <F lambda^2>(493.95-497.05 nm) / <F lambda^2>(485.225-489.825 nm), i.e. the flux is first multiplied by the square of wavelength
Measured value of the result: 1.03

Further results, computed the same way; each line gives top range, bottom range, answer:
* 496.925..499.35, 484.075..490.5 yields 1.10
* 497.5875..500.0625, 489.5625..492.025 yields 1.16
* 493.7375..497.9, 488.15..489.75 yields 0.93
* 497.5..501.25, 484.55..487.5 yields 1.20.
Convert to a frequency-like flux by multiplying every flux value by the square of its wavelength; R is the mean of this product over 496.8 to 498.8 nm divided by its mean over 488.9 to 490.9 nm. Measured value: 1.08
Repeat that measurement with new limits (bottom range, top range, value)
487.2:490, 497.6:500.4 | 1.11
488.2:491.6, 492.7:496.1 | 0.93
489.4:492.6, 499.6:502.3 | 1.22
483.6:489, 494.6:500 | 1.11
